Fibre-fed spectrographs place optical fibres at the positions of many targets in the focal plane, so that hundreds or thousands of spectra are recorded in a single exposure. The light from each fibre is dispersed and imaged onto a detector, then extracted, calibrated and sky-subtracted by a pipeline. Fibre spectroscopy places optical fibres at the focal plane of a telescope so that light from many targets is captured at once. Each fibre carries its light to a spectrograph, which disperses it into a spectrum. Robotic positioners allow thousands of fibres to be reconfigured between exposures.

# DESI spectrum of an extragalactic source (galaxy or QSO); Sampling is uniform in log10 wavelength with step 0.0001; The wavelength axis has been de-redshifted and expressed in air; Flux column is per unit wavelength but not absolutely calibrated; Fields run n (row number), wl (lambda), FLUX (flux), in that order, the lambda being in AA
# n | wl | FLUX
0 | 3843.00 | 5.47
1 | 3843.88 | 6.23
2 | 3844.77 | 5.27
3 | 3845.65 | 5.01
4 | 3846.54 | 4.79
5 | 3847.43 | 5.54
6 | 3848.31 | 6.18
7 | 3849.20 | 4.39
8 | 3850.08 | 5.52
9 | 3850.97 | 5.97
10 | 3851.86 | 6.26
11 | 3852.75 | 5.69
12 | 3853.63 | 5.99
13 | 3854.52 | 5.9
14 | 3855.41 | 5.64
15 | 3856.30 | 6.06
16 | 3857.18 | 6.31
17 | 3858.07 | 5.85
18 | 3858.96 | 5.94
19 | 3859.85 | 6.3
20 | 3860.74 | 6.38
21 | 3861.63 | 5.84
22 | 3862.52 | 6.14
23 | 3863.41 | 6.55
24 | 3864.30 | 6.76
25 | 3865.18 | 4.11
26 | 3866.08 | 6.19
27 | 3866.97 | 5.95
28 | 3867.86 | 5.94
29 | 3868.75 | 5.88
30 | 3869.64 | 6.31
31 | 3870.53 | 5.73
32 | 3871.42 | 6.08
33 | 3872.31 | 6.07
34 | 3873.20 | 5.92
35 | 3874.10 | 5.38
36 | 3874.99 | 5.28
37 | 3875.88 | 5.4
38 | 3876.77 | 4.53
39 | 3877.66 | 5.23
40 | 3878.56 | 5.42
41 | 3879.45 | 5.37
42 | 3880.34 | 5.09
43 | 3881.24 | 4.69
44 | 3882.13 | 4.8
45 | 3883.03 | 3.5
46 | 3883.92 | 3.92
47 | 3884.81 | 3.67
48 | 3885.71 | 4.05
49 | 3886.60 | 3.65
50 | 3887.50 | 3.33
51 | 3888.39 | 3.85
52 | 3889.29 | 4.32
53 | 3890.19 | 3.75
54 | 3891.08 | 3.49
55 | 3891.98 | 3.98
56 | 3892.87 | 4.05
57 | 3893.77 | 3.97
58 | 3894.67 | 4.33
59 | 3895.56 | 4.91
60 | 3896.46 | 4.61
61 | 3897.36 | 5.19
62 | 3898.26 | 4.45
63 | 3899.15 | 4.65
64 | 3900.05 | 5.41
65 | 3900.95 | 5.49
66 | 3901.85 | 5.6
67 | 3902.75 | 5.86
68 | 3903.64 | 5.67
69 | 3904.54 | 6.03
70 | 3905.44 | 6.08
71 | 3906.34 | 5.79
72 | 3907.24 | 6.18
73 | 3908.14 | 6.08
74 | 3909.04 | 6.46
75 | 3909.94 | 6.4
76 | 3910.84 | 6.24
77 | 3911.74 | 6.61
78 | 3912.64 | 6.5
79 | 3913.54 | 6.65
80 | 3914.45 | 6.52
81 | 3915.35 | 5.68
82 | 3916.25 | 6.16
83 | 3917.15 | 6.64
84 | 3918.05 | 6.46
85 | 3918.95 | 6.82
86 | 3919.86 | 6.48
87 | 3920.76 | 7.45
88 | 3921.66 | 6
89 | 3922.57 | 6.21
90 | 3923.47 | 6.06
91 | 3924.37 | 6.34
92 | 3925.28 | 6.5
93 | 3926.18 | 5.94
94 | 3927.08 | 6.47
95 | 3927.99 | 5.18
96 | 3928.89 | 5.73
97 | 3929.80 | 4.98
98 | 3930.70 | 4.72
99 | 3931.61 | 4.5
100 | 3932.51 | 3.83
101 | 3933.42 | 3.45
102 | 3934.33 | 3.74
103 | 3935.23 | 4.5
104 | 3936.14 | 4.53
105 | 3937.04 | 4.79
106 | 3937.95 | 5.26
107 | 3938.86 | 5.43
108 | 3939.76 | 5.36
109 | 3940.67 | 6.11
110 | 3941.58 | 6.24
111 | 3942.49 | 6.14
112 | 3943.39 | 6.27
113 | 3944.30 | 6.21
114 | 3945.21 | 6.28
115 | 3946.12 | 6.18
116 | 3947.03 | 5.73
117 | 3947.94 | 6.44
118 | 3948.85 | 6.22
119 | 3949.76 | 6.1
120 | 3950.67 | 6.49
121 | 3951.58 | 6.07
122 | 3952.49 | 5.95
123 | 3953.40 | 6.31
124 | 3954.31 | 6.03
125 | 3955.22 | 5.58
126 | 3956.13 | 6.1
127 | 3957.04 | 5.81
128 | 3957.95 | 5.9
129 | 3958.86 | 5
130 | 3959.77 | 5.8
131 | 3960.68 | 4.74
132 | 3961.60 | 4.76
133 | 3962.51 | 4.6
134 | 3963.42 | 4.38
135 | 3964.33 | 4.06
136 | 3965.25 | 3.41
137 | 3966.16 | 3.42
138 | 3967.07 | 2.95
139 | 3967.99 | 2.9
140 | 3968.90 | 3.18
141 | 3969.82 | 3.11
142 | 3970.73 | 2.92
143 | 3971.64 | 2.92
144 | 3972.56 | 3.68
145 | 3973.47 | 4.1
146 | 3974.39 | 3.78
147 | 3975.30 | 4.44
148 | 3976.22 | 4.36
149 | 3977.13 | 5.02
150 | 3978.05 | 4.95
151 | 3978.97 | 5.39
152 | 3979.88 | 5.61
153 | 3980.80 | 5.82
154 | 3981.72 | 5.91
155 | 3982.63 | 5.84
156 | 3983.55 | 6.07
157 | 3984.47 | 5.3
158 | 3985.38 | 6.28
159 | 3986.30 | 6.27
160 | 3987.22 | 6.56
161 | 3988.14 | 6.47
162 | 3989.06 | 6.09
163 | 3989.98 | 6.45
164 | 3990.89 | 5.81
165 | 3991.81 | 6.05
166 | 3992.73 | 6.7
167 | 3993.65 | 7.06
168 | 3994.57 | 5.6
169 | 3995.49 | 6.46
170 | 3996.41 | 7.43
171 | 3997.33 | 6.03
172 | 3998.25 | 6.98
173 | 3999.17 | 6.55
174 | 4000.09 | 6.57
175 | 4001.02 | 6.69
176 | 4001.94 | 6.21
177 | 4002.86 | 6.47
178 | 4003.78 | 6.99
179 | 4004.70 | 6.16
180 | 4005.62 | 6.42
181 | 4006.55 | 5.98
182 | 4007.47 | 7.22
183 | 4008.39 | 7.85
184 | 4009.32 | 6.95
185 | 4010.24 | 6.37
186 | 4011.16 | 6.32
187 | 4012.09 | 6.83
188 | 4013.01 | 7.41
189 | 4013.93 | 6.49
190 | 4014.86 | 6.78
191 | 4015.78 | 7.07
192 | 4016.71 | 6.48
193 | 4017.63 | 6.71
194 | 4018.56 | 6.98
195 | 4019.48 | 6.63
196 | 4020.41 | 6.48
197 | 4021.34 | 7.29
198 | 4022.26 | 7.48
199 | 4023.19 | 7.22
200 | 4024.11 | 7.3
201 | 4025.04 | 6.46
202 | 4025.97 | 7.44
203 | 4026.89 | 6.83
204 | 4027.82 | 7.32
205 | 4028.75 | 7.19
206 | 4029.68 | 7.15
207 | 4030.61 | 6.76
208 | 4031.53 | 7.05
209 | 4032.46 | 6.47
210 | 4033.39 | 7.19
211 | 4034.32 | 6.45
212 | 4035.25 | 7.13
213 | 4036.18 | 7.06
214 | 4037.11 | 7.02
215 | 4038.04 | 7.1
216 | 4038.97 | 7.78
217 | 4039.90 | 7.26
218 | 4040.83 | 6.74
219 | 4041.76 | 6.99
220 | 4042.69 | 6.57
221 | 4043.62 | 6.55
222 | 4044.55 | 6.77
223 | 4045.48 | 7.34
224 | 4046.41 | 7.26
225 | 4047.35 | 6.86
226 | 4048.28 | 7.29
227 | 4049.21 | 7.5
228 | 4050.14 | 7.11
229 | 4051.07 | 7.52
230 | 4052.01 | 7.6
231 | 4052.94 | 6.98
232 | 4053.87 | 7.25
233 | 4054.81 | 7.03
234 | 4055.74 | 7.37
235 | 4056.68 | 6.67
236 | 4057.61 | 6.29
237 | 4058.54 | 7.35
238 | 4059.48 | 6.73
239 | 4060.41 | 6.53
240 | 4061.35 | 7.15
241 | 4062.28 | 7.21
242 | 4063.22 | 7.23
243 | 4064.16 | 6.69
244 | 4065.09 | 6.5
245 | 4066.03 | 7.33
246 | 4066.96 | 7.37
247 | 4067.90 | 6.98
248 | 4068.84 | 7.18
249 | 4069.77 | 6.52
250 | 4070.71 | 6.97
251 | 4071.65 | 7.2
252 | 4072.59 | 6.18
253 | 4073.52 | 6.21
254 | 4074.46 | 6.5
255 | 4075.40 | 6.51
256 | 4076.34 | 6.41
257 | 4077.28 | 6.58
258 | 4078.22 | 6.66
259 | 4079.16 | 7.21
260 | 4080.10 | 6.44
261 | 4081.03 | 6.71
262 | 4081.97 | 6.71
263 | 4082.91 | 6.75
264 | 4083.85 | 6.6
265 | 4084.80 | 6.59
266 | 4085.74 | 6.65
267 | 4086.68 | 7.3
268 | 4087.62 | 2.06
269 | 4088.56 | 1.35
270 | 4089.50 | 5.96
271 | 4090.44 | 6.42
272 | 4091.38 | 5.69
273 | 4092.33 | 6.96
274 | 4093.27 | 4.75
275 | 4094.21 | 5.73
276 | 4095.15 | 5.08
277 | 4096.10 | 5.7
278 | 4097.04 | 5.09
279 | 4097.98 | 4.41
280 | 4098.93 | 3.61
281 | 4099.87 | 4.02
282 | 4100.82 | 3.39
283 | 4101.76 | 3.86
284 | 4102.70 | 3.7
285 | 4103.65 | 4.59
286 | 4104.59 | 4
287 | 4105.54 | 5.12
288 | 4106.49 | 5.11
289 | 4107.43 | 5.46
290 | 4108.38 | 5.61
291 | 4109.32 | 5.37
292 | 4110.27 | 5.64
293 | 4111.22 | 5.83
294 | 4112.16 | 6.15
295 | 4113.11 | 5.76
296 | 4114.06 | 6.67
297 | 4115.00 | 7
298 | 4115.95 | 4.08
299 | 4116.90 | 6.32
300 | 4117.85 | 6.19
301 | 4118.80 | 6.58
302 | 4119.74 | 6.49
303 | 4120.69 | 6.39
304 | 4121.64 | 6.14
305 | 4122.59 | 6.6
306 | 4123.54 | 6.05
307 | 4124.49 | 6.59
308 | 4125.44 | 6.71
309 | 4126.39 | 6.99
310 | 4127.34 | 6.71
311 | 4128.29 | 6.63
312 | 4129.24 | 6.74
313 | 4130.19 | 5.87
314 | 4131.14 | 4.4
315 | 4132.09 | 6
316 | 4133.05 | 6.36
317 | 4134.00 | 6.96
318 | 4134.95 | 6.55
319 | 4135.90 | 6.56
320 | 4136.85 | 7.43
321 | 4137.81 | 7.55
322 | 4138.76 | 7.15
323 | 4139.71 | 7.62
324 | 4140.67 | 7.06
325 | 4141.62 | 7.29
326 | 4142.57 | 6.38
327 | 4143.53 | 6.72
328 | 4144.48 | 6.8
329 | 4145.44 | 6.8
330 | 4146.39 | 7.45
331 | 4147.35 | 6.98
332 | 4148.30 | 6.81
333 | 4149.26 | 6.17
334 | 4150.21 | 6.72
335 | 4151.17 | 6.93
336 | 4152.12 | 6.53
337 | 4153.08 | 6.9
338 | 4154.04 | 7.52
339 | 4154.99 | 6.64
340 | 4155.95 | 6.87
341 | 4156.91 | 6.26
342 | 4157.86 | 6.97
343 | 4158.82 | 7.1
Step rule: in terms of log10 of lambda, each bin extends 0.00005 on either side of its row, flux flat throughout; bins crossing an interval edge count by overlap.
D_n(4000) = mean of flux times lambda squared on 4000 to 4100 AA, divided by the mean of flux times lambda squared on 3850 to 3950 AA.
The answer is 1.30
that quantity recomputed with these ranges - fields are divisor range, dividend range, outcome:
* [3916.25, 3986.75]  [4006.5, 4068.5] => 1.38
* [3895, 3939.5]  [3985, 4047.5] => 1.26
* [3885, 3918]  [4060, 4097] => 1.31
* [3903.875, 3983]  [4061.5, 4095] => 1.26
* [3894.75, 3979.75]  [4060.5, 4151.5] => 1.25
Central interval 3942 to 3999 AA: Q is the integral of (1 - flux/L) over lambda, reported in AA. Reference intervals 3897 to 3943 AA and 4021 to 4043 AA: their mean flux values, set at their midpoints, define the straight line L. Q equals 8.3 AA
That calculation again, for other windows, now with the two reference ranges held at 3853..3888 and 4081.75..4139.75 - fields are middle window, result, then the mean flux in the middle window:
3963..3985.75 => 4.8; 4.39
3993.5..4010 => -3.0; 6.63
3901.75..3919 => -2.4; 6.22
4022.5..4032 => -2.4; 7.08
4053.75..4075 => -4.4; 6.88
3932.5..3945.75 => 0.6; 5.26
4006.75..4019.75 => -2.8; 6.85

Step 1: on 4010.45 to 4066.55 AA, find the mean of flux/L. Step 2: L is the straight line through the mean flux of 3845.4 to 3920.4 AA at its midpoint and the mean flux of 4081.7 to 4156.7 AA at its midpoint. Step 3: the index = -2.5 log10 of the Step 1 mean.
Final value -0.20 mag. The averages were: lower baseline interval 5.45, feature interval 6.99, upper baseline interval 6.01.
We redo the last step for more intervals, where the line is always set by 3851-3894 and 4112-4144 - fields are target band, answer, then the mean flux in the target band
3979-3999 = -0.07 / 6.22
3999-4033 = -0.15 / 6.83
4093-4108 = 0.35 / 4.6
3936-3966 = 0.01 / 5.57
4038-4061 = -0.16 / 7.06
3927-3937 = 0.19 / 4.63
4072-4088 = -0.02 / 6.39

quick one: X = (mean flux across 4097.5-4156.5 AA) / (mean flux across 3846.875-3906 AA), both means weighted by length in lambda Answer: 1.2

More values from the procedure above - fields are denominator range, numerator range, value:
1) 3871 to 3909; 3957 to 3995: 1.02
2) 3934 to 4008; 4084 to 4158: 1.09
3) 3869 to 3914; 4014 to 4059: 1.37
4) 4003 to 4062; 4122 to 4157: 0.96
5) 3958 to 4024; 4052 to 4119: 1.04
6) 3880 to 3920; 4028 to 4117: 1.21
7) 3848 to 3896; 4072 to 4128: 1.10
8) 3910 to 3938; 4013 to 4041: 1.22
